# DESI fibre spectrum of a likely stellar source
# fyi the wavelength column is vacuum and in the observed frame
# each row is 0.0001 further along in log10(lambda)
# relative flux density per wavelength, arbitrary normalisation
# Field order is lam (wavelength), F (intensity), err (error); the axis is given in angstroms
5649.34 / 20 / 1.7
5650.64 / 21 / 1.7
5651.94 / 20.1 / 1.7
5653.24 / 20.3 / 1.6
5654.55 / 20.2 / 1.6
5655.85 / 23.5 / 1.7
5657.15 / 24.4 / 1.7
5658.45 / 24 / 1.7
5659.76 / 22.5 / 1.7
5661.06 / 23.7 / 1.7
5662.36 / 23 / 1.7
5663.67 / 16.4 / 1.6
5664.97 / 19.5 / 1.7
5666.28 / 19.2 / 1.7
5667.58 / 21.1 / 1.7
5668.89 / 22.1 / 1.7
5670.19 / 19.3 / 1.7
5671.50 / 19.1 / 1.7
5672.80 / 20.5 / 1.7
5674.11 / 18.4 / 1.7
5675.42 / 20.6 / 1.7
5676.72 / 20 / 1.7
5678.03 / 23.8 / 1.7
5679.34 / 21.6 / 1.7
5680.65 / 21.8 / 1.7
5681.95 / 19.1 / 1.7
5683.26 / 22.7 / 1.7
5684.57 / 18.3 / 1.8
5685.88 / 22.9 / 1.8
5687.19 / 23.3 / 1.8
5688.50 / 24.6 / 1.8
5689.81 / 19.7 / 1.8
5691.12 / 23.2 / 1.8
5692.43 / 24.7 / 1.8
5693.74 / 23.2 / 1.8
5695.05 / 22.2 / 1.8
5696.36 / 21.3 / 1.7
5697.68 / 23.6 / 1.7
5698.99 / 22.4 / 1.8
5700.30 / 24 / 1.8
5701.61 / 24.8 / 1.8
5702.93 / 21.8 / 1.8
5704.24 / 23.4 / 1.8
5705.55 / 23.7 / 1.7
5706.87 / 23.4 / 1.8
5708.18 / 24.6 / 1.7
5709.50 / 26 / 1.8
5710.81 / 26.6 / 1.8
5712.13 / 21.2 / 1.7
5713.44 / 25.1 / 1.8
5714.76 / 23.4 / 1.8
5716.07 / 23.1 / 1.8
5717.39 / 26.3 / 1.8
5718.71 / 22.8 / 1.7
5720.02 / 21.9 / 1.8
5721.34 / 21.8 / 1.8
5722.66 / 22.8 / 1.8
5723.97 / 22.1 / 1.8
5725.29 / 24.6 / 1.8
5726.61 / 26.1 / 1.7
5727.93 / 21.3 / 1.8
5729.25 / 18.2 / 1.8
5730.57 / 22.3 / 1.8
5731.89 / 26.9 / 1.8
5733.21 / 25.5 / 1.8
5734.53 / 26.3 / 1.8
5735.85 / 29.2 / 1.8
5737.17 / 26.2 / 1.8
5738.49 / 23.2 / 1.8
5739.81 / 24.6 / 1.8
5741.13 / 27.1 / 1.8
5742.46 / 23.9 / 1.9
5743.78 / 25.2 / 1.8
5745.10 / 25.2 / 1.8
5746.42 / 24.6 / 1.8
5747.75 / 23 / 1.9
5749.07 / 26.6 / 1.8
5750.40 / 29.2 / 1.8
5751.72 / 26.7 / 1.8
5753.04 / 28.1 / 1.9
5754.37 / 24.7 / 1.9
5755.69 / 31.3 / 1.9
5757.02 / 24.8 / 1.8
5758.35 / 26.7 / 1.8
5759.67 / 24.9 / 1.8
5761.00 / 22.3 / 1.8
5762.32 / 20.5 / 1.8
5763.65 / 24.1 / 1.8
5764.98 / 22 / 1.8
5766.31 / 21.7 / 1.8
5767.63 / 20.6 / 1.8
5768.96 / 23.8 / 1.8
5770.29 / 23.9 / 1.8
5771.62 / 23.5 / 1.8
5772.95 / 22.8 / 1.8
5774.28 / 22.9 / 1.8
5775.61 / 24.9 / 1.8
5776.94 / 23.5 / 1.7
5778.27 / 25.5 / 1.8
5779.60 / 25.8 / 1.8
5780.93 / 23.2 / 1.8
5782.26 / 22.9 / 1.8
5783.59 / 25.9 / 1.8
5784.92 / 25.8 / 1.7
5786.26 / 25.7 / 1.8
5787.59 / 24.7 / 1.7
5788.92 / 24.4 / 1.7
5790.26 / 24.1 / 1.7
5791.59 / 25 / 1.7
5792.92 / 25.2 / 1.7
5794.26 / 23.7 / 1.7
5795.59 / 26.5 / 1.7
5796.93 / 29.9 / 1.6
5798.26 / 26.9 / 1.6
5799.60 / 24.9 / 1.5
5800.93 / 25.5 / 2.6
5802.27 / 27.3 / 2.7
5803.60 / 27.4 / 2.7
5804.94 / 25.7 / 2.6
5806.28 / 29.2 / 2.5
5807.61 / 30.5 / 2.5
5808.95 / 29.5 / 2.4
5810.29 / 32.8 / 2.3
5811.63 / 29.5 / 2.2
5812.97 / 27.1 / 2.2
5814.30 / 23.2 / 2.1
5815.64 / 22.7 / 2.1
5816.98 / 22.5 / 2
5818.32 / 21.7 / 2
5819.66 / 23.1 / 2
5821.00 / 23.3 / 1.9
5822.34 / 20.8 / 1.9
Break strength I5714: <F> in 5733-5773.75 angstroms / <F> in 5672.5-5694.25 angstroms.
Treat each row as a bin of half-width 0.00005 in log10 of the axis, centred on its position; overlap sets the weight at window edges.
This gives 1.15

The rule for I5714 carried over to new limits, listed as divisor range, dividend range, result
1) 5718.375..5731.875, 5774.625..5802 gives 1.12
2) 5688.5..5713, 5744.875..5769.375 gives 1.06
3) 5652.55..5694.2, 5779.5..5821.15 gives 1.20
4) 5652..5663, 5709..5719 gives 1.08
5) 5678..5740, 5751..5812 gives 1.09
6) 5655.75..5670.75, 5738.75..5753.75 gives 1.20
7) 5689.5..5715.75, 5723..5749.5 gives 1.05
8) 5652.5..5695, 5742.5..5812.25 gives 1.19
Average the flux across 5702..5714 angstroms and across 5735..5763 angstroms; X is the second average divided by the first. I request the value 1.07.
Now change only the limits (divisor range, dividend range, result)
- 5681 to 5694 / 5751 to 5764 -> 1.15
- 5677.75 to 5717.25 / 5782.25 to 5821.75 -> 1.13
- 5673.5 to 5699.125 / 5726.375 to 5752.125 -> 1.14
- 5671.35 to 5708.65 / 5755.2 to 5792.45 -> 1.09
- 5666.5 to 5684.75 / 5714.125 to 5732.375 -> 1.12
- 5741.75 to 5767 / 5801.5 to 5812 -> 1.16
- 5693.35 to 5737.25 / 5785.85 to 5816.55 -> 1.12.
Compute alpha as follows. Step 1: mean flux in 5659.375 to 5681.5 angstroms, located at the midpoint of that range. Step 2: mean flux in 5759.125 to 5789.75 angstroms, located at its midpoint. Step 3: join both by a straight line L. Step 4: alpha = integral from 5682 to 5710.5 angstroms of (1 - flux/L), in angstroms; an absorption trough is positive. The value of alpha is -2.0 angstroms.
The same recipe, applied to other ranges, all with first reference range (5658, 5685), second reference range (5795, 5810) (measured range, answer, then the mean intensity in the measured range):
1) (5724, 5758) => -1.21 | 25.3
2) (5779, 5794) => 1.17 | 24.8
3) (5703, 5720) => -0.79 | 24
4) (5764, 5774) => 1.26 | 22.7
